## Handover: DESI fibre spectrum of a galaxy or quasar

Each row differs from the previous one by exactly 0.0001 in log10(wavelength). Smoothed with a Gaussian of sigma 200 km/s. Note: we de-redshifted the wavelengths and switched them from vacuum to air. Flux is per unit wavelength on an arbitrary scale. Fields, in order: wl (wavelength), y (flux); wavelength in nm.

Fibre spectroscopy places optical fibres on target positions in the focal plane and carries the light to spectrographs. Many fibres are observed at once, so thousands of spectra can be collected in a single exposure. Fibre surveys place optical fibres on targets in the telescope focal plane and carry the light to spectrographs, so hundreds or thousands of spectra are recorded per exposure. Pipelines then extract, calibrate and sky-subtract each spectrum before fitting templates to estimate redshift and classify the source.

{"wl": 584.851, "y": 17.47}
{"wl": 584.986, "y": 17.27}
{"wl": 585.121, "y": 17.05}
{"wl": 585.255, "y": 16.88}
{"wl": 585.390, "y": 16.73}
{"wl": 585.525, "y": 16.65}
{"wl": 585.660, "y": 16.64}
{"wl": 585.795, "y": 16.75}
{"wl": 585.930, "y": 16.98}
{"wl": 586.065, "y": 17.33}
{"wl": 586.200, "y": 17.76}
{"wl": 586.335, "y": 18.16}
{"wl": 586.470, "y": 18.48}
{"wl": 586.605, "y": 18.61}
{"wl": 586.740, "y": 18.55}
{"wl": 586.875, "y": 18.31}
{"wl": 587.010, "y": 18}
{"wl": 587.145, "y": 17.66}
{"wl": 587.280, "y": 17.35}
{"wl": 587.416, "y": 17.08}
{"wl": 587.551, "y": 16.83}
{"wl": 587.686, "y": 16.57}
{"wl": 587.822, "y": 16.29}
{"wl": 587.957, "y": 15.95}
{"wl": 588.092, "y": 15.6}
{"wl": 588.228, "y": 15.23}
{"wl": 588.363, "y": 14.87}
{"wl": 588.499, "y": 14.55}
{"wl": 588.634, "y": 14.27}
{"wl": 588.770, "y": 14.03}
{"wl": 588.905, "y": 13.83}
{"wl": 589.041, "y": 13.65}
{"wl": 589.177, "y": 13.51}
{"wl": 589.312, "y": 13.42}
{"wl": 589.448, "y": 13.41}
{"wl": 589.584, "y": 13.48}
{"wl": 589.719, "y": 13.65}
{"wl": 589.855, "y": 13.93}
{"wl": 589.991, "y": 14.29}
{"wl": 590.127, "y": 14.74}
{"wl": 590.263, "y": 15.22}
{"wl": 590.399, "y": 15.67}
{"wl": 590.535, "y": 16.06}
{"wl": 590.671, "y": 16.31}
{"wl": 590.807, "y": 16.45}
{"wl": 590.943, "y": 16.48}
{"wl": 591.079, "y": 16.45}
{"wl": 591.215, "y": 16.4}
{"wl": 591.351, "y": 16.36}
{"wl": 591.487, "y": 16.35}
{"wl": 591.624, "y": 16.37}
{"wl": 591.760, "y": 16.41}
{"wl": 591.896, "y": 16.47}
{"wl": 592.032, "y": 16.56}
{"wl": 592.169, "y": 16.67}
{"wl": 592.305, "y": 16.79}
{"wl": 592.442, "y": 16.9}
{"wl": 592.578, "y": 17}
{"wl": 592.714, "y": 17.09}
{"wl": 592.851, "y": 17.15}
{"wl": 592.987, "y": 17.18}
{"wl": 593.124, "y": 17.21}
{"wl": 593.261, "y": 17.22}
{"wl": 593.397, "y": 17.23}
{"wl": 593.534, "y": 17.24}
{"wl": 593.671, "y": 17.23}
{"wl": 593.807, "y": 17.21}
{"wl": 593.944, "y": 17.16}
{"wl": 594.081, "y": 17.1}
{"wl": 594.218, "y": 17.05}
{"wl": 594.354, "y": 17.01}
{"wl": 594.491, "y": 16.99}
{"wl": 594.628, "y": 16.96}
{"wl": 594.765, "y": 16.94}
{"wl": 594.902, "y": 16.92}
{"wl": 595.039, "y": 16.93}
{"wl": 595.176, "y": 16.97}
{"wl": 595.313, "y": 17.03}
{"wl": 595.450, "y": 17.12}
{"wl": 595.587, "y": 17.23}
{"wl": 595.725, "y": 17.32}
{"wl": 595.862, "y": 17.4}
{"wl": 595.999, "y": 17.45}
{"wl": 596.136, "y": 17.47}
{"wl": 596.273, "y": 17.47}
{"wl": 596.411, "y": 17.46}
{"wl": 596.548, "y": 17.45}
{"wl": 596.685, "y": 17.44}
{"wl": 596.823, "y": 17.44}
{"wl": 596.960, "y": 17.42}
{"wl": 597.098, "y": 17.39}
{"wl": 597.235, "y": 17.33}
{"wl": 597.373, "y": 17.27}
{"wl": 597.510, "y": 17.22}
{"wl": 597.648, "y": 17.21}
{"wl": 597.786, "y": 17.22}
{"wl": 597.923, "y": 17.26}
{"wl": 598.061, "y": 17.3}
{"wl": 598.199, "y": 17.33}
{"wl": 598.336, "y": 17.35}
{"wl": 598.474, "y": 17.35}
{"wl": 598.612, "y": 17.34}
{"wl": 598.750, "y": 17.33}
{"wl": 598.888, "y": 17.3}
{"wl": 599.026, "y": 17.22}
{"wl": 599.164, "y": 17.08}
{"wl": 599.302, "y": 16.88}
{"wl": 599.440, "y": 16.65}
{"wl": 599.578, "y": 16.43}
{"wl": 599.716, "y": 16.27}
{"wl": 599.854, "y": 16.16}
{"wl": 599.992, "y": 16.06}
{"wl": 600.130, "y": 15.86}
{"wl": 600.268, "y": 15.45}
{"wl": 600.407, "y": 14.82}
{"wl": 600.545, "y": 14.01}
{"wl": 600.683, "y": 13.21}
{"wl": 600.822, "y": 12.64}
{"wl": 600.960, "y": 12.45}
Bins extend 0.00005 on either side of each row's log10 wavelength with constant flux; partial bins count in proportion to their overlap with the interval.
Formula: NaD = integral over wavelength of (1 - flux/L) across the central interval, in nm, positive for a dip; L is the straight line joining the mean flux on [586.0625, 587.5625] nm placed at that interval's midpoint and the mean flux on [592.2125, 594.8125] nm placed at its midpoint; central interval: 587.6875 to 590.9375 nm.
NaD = 0.52 nm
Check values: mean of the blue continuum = 17.9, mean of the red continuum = 17.1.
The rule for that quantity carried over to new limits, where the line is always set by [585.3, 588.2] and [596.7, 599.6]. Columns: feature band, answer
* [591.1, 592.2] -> 0.05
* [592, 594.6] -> 0.02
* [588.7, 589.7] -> 0.21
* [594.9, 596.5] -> 0.00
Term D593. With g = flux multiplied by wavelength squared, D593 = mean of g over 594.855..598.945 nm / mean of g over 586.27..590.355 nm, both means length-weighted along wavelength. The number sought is 1.1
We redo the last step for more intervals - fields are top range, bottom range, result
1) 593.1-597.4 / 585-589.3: 1.08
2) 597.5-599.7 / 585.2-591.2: 1.11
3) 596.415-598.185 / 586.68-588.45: 1.07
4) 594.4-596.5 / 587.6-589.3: 1.19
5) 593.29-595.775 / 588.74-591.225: 1.18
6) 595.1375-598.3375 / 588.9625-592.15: 1.16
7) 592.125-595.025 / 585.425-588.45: 1.02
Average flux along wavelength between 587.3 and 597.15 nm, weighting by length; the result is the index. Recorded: 16.3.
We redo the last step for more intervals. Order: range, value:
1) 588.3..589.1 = 14.2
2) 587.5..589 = 15.2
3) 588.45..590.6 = 14.2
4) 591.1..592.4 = 16.5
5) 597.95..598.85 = 17.3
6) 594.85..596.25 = 17.2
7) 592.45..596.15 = 17.1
